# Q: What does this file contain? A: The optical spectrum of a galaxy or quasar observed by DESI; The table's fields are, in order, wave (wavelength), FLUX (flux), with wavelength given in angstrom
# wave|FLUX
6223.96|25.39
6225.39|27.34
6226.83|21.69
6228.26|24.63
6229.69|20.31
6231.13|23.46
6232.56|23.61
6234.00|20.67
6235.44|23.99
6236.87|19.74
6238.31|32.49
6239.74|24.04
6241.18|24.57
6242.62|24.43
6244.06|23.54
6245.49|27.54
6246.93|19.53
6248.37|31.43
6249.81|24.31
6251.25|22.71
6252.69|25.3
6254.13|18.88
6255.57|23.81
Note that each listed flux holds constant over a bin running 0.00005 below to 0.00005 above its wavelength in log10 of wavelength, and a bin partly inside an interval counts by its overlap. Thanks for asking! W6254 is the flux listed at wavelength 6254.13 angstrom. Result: 18.88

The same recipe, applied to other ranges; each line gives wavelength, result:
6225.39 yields 27.34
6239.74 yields 24.04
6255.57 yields 23.81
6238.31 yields 32.49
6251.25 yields 22.71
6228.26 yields 24.63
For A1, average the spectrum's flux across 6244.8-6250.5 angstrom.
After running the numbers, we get 25.7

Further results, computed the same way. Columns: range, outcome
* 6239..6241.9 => 24.4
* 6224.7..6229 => 24.5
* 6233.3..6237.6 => 21.5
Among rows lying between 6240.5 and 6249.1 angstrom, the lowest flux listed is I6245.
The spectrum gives 19.53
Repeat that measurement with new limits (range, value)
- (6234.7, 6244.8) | 19.74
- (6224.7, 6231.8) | 20.31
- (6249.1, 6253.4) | 22.71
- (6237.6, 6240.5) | 24.04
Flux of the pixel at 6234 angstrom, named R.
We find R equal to 20.67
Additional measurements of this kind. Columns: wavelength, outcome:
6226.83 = 21.69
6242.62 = 24.43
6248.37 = 31.43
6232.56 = 23.61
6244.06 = 23.54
